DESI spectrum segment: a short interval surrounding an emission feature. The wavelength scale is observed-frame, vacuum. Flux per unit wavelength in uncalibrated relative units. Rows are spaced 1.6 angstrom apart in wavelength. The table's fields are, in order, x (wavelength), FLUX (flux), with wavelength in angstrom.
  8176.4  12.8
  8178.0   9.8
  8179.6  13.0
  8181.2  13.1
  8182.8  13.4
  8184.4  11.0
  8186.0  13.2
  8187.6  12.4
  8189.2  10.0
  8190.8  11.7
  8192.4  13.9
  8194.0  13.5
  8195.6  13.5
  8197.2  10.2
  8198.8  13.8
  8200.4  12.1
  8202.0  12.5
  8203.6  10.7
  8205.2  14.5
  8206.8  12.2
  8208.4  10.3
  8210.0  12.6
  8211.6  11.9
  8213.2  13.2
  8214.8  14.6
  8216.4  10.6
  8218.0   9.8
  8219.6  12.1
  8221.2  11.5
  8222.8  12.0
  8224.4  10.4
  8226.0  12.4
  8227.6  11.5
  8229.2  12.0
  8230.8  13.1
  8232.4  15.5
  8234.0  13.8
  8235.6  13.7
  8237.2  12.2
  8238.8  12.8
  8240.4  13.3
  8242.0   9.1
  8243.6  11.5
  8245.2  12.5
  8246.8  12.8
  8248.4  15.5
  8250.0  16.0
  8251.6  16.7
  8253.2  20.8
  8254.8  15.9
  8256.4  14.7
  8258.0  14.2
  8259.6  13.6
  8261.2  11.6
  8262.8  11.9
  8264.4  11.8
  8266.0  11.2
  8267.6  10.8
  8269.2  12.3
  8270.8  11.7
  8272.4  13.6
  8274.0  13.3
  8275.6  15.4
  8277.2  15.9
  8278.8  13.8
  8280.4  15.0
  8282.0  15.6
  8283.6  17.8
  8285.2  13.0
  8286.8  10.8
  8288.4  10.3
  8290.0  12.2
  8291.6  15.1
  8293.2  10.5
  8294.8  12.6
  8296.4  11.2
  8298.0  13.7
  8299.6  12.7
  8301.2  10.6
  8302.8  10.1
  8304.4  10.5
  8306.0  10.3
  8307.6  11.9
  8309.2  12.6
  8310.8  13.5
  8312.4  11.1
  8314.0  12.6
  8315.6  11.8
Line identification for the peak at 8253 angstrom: H-alpha 6563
